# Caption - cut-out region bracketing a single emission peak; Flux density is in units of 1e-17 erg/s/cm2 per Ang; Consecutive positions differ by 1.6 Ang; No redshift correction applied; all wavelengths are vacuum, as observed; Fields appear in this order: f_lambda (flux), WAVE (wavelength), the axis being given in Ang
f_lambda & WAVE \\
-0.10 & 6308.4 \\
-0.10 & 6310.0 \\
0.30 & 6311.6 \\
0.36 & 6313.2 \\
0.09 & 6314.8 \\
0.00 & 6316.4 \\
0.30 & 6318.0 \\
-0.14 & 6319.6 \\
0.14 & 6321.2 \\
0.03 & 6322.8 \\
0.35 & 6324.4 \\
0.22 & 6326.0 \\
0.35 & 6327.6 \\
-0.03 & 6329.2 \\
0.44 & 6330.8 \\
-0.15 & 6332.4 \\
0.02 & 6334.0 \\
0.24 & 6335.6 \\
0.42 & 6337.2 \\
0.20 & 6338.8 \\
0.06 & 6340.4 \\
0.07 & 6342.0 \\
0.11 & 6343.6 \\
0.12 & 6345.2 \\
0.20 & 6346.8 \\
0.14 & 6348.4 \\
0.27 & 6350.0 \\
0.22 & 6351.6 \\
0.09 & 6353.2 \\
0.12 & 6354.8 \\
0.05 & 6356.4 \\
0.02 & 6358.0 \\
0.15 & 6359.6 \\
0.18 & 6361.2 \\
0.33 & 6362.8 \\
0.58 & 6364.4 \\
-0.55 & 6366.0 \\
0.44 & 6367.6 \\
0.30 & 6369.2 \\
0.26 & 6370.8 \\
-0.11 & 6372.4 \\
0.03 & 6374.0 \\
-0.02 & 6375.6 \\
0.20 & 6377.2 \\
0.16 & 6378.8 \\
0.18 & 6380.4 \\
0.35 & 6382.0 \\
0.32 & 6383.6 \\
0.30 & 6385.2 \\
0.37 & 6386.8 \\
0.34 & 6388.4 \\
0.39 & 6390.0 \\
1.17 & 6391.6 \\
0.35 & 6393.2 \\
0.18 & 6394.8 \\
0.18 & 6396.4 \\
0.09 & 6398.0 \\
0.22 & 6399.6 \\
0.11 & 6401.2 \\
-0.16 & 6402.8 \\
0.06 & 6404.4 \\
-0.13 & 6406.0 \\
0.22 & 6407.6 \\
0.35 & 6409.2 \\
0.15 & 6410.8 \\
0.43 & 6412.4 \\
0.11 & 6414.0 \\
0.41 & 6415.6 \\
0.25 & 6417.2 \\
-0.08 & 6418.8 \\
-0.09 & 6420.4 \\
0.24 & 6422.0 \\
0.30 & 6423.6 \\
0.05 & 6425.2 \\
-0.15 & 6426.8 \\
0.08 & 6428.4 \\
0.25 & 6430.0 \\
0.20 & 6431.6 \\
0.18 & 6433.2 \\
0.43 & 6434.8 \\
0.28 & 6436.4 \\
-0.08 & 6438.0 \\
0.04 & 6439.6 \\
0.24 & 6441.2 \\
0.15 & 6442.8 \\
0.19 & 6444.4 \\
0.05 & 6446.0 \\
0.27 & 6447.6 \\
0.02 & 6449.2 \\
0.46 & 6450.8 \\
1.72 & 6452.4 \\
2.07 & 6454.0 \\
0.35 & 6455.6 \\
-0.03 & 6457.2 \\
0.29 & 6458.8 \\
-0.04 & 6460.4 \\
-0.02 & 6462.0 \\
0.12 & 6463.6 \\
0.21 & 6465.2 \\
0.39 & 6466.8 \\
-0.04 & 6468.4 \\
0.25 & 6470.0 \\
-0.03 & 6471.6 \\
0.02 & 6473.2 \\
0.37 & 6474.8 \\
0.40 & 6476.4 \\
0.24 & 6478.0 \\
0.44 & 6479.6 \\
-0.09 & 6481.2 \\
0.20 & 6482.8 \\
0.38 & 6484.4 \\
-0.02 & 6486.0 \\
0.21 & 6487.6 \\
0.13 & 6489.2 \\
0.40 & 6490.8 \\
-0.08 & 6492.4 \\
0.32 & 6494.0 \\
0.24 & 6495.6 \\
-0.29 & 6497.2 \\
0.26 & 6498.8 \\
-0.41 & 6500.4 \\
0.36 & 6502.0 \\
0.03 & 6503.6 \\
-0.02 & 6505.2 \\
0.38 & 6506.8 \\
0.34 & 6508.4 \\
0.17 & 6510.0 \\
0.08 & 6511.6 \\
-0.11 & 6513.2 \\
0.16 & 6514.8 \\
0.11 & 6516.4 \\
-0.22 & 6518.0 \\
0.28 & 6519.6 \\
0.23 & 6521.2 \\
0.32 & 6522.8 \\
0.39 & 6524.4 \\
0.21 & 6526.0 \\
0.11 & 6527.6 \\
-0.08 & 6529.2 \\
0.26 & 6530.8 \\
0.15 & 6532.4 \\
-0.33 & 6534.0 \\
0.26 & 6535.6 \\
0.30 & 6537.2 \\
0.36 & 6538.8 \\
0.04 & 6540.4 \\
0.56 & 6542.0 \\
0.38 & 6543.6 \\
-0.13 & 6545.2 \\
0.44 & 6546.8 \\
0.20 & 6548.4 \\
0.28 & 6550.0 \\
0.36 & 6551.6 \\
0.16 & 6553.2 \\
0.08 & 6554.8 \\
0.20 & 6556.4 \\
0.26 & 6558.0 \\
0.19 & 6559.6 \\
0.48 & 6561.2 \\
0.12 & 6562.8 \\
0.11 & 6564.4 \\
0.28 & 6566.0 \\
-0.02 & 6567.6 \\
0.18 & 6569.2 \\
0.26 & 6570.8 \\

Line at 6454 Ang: [O III] 5007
